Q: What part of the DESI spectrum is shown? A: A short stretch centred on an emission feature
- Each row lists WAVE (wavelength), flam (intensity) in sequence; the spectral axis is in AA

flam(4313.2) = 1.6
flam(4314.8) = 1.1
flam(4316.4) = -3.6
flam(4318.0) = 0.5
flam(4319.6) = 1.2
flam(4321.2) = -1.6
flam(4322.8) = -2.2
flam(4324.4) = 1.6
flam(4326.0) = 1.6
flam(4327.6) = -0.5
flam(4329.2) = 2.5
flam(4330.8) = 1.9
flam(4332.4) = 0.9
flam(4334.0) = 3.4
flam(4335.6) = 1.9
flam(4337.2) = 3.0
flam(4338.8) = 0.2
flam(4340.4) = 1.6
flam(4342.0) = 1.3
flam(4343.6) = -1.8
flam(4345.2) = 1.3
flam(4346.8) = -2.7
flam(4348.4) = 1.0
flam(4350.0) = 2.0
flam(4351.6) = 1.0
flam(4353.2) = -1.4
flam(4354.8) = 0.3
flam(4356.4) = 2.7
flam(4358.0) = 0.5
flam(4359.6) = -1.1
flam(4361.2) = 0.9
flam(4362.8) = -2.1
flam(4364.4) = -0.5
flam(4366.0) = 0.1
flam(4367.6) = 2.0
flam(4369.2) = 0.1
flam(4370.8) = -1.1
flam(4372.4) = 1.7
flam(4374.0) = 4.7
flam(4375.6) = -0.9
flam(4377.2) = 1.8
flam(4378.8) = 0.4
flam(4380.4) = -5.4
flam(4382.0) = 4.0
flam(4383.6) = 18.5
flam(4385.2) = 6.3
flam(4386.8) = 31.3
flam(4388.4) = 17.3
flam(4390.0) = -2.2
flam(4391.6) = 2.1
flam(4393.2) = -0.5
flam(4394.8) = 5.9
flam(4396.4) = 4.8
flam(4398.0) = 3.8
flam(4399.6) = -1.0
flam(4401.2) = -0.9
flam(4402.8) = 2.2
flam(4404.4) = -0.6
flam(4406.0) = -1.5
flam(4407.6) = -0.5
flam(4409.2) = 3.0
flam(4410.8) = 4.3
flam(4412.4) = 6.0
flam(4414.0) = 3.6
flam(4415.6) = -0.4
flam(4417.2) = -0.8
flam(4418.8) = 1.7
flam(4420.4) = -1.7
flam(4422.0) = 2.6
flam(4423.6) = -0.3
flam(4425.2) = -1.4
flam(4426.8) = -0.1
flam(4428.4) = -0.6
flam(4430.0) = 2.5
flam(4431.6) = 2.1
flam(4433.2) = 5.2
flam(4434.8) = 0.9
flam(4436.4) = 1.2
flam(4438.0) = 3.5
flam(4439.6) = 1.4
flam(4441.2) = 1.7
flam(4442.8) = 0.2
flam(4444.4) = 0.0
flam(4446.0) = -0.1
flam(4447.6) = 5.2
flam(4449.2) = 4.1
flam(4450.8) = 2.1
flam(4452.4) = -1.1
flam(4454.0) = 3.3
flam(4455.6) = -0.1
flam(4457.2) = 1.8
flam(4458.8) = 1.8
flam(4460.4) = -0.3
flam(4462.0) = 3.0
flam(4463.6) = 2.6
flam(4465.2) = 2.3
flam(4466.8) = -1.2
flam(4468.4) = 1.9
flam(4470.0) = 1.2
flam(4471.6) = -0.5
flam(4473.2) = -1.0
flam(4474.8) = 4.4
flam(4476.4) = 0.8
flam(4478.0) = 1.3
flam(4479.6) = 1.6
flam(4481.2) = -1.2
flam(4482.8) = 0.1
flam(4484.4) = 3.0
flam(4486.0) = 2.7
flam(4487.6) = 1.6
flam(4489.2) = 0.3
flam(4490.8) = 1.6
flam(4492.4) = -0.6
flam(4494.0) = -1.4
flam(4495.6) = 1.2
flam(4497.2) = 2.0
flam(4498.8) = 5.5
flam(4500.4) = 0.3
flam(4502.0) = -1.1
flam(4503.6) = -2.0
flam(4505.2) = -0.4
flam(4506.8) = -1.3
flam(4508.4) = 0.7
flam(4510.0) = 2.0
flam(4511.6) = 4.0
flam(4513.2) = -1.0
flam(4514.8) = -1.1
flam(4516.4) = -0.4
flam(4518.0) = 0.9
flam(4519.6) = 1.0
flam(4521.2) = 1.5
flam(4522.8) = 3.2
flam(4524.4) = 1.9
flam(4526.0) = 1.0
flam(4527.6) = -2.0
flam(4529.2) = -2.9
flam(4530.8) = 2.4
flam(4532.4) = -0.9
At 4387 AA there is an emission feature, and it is [O II] 3727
